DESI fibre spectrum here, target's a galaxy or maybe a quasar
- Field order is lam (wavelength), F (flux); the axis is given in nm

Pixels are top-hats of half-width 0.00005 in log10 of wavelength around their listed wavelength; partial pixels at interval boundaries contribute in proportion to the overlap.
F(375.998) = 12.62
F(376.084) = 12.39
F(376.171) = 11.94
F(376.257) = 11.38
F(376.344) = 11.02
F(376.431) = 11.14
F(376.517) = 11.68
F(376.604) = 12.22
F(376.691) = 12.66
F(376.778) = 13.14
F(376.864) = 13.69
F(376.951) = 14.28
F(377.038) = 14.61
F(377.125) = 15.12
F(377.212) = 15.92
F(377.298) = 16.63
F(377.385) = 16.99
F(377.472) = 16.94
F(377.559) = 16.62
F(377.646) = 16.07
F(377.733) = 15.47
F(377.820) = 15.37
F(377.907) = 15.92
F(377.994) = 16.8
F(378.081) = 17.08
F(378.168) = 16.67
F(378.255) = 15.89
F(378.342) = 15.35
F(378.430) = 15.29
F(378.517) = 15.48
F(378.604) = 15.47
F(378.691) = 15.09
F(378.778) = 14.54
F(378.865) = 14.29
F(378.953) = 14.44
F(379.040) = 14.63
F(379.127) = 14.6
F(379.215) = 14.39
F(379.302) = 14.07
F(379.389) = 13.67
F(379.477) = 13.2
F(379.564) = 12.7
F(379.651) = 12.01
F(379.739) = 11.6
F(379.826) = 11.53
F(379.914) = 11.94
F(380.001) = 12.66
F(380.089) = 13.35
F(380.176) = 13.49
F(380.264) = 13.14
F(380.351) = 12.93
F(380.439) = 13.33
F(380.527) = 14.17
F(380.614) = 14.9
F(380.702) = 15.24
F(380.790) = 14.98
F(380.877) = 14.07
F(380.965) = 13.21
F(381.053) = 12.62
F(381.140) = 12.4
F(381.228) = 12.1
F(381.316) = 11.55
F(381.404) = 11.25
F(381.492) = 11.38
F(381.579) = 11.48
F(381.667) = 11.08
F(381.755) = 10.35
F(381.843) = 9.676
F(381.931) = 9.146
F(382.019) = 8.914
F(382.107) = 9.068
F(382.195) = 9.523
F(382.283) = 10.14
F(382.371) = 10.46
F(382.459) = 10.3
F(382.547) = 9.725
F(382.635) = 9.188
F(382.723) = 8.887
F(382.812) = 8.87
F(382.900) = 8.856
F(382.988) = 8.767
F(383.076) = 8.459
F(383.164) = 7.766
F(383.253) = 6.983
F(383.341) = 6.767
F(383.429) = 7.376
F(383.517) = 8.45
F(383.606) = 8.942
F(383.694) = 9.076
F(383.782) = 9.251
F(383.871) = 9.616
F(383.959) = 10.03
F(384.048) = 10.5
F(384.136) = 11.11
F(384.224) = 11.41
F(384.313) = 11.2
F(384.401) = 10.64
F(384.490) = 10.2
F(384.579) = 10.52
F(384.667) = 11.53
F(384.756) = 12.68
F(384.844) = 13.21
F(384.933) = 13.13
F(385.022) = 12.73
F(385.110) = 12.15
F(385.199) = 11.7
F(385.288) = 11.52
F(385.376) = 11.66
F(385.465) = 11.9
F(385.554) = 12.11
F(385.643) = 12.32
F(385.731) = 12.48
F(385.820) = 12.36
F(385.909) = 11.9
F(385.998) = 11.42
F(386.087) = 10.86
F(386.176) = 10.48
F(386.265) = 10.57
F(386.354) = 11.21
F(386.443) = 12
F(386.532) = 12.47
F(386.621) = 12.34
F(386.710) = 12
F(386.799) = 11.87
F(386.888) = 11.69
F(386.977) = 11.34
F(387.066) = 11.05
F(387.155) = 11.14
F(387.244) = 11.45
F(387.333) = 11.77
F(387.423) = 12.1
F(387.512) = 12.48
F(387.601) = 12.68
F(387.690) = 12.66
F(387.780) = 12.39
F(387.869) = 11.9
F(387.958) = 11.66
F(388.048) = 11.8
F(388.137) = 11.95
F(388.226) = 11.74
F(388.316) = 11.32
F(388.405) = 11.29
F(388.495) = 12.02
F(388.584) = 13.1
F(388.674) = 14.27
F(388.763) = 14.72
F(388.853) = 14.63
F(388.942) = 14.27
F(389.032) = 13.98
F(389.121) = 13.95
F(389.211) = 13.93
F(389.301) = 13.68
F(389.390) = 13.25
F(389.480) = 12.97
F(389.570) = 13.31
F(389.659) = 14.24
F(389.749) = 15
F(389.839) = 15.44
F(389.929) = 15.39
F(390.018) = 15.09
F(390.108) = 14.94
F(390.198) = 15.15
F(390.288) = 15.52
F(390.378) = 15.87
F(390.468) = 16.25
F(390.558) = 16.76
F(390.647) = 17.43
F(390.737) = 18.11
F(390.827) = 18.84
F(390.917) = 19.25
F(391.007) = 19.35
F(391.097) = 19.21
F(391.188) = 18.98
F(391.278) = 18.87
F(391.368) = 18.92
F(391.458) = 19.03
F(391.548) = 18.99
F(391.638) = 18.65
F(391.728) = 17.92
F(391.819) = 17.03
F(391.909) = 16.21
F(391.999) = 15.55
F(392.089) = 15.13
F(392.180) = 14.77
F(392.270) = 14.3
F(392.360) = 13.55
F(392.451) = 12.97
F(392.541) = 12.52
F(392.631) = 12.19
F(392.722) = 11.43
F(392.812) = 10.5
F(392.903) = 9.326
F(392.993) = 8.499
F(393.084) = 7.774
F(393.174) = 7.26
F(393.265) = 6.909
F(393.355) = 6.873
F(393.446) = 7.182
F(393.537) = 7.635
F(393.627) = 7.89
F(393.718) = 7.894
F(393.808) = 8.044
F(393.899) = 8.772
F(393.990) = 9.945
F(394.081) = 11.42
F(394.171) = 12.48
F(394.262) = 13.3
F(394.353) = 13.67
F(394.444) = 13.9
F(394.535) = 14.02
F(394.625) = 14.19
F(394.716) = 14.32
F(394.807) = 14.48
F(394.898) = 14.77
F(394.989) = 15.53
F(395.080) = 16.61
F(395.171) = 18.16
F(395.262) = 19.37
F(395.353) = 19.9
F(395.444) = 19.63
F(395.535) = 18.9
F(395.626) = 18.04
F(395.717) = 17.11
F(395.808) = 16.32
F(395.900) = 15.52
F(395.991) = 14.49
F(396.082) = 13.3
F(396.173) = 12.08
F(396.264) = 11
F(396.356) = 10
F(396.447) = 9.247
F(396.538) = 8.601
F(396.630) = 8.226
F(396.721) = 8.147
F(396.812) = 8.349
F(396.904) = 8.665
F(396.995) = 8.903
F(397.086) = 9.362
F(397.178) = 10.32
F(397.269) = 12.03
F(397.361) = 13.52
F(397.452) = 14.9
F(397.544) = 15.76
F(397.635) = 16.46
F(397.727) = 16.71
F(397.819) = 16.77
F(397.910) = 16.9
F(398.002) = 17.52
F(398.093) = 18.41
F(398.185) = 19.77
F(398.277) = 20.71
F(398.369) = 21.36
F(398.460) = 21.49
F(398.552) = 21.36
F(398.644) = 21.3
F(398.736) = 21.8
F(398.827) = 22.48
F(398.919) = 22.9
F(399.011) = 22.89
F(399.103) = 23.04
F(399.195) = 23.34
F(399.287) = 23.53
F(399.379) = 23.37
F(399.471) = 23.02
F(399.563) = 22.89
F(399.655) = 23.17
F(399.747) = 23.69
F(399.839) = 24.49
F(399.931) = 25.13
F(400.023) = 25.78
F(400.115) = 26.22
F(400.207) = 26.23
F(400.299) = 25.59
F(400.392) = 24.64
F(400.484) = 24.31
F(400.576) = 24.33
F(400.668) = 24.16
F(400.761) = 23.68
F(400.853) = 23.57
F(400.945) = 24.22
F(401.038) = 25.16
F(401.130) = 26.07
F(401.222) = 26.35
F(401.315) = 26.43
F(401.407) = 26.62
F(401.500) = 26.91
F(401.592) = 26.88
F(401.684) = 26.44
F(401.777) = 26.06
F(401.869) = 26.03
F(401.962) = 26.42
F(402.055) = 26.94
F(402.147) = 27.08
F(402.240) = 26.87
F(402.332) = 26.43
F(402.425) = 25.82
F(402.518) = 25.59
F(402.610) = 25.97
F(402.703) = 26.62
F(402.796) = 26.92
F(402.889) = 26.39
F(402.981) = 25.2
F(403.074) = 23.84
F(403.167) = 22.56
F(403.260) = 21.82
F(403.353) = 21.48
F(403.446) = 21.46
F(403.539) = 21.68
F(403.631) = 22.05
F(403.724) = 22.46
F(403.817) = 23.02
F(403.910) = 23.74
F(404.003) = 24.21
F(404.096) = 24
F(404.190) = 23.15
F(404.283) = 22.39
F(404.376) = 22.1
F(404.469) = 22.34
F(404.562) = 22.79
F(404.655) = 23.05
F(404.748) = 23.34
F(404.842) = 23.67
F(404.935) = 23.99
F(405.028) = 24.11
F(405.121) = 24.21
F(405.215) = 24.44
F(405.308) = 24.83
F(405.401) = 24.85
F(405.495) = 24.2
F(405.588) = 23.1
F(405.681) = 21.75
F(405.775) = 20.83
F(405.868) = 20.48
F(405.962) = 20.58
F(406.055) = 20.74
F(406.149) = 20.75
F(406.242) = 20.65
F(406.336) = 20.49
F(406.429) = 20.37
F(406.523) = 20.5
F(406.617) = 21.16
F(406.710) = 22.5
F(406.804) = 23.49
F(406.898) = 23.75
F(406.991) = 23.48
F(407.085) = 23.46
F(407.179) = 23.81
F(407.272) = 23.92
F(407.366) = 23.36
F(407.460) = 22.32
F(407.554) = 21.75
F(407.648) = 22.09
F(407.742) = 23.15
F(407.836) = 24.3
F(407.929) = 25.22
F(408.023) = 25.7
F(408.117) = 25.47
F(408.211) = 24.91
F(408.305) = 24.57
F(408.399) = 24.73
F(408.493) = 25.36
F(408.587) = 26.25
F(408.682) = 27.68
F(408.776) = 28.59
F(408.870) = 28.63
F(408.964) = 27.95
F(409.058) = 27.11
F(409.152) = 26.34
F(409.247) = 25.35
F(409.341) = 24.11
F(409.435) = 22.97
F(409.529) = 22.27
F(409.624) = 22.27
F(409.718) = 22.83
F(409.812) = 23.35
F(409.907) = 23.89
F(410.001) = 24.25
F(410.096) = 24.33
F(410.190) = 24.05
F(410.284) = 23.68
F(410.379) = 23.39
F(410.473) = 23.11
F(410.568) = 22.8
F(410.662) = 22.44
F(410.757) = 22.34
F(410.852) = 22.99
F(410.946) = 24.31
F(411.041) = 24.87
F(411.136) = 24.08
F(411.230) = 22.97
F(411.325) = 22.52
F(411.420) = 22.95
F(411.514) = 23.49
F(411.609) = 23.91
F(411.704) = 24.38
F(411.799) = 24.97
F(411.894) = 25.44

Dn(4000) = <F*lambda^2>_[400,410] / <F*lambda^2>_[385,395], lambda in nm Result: 2.0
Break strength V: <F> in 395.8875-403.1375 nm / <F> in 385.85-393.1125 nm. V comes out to 1.5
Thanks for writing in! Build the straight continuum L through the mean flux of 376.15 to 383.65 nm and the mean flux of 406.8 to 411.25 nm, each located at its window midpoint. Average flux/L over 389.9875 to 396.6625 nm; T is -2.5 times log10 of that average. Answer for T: 0.260 mag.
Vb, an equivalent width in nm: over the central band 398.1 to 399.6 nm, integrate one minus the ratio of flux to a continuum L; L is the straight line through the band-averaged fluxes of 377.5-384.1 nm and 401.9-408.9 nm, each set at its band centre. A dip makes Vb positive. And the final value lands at -0.103 nm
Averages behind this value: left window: 12.2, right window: 23.7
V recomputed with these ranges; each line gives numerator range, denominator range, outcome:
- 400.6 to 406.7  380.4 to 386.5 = 2.18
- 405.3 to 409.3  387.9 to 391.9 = 1.54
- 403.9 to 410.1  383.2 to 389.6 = 2.02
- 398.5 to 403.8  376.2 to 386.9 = 2.00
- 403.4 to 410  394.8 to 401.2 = 1.26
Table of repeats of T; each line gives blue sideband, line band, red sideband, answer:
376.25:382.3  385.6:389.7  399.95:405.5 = 0.376 mag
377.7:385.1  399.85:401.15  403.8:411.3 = -0.213 mag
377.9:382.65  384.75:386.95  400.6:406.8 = 0.286 mag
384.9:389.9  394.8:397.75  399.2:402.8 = 0.446 mag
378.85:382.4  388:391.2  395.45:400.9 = 0.047 mag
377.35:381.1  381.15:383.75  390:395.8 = 0.455 mag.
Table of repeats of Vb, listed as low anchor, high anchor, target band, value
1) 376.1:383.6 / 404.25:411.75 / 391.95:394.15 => 0.911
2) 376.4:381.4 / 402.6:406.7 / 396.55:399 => 0.558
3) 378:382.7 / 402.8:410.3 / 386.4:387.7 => 0.305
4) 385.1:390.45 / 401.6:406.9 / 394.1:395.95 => 0.167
